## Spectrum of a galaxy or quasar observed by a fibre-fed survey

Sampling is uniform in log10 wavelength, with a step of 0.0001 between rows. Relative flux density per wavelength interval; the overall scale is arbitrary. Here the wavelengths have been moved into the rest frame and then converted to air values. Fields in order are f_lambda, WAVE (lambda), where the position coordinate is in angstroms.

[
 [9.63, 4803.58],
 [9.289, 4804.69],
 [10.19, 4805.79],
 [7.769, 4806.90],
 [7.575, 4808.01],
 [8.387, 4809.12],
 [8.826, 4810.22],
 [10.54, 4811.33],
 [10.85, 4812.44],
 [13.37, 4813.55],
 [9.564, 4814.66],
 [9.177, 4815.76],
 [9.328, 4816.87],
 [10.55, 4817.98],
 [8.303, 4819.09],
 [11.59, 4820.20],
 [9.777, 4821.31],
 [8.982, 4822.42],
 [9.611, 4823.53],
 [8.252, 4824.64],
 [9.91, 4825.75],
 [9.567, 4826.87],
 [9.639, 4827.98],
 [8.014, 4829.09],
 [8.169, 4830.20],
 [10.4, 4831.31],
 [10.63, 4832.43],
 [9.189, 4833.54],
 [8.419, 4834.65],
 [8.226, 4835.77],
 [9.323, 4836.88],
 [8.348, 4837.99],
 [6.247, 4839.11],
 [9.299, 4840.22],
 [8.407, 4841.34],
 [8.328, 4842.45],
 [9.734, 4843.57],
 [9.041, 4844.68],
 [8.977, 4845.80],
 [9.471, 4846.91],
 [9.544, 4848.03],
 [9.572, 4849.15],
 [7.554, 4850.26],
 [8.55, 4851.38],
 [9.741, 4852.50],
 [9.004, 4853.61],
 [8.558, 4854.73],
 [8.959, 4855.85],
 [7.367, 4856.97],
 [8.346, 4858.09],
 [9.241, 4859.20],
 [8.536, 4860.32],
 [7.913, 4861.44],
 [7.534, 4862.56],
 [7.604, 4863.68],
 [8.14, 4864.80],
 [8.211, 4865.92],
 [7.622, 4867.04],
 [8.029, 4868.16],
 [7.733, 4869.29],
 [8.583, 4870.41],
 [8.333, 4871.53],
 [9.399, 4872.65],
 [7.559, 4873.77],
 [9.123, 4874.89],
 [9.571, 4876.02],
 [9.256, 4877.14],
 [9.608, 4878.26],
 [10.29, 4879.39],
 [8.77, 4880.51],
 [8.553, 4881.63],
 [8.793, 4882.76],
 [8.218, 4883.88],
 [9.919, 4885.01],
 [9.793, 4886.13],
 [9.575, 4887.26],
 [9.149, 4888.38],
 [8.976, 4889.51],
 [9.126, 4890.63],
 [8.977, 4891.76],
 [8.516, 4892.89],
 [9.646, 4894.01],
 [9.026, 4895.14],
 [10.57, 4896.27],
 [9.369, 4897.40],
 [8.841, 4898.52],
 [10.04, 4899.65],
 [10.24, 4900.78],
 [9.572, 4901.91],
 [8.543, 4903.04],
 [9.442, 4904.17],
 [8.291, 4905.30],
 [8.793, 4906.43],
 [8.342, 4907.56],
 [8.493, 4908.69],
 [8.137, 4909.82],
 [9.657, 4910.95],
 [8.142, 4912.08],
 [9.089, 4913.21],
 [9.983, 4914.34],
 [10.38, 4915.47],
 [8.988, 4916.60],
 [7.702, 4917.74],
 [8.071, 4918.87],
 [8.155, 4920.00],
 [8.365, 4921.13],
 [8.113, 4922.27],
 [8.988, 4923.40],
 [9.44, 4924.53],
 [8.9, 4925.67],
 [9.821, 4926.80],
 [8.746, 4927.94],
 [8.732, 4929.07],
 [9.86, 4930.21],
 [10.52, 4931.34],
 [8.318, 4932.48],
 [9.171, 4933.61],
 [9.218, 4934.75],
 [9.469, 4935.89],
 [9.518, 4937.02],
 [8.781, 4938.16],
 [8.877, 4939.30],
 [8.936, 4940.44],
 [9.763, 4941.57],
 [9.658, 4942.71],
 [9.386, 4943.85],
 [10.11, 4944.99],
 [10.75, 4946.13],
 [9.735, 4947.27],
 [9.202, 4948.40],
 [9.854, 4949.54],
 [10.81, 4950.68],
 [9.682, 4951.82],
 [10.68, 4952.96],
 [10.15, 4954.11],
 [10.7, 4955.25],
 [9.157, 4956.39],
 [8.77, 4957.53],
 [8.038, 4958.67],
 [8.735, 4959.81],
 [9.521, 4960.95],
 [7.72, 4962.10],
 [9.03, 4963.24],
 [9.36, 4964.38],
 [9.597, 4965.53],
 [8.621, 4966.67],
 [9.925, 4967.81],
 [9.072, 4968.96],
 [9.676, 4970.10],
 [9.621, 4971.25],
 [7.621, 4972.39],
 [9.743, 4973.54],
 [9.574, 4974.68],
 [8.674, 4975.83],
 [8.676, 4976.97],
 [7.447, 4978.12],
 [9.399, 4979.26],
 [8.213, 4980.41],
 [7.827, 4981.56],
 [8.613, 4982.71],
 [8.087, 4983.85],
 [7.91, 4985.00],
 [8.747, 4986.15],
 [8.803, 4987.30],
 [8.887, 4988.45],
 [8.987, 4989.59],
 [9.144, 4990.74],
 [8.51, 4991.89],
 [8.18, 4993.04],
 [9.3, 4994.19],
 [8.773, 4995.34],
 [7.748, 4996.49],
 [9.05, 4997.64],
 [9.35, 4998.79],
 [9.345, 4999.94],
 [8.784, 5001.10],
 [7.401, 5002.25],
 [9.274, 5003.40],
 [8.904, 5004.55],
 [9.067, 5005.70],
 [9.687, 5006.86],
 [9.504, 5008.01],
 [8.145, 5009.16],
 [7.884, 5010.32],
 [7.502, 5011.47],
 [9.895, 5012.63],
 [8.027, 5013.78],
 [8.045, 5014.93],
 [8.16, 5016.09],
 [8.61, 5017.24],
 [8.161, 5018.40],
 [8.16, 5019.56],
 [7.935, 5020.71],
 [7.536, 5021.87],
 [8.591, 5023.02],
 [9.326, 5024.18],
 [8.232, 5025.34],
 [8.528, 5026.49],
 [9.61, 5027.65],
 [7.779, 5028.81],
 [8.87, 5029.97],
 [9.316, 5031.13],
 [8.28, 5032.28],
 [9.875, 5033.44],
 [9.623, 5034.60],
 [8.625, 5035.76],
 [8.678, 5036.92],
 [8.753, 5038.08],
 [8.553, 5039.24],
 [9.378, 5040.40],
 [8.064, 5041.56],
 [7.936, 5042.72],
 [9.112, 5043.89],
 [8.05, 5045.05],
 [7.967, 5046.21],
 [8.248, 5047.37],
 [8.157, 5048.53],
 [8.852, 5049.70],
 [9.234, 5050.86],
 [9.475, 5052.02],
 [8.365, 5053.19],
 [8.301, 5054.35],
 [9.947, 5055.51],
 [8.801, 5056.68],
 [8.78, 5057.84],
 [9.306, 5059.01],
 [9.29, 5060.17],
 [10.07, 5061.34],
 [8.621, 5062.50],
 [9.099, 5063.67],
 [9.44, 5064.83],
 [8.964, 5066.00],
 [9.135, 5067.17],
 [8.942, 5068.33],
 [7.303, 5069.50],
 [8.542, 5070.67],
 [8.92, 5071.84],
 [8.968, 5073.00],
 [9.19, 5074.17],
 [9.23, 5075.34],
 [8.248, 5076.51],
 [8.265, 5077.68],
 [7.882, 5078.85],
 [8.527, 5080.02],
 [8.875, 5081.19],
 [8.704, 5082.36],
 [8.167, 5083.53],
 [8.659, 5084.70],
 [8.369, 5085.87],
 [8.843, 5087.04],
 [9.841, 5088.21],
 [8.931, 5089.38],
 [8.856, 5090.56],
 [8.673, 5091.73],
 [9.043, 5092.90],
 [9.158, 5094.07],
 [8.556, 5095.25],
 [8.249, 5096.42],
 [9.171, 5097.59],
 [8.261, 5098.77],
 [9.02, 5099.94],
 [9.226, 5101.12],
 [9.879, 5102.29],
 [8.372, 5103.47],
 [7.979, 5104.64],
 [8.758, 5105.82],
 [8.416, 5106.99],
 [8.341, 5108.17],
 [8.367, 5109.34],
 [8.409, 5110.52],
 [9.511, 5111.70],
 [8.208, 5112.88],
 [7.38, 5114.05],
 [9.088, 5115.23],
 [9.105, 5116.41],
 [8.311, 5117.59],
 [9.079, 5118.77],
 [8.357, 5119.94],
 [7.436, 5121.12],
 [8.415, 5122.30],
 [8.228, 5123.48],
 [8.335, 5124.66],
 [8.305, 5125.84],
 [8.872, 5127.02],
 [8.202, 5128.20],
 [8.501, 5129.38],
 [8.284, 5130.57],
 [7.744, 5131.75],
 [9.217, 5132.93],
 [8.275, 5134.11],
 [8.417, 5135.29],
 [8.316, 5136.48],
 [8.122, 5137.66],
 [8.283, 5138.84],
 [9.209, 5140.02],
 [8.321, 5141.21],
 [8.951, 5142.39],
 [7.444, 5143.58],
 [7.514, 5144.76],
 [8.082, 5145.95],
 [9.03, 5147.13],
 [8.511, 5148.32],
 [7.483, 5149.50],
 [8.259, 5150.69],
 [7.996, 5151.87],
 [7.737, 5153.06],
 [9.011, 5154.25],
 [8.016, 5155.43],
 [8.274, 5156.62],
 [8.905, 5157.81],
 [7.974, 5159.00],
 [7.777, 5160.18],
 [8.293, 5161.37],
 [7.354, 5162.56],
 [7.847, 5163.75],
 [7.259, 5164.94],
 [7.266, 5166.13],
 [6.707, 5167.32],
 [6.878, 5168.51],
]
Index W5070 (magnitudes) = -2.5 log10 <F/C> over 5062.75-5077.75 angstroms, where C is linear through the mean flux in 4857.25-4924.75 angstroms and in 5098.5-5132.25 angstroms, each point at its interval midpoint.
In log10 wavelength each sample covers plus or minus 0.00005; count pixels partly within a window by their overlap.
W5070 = -0.03 mag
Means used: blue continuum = 8.85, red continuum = 8.5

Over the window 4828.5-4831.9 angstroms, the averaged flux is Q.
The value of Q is 8.88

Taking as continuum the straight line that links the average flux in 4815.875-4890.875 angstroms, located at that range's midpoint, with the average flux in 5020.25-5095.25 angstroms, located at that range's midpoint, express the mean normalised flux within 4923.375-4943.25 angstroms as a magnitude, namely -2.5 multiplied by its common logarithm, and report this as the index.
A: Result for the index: -0.05 mag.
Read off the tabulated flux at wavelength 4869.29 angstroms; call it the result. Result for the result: 7.733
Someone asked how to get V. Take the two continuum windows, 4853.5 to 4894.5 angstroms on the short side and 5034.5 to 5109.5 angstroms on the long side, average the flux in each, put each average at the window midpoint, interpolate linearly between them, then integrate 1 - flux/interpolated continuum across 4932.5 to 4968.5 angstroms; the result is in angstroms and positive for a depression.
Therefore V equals -2.88 angstroms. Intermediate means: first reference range 8.71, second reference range 8.76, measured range 9.43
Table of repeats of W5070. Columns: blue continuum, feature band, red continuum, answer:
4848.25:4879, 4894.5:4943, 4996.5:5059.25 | -0.06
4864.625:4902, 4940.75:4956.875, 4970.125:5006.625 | -0.13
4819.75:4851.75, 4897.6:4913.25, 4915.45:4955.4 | 0.03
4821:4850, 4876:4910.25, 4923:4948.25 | 0.01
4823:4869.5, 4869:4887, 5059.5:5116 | -0.04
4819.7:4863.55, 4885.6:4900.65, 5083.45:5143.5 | -0.06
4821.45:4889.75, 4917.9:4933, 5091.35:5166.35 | -0.02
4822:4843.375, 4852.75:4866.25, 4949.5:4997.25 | 0.07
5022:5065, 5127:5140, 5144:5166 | -0.03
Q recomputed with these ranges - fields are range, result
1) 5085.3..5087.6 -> 8.61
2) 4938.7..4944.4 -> 9.32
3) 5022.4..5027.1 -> 8.67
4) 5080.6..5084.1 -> 8.58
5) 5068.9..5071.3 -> 7.92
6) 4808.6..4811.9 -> 9.28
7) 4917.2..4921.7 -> 8.08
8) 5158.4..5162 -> 8.02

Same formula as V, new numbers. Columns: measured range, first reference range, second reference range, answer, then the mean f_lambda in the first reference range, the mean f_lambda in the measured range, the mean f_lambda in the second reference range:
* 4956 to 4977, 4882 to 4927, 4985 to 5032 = -0.5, 9.05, 9.02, 8.63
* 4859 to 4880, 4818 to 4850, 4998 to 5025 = 1.1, 9.12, 8.53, 8.58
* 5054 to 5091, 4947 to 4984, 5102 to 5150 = -0.8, 9.15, 8.85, 8.41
